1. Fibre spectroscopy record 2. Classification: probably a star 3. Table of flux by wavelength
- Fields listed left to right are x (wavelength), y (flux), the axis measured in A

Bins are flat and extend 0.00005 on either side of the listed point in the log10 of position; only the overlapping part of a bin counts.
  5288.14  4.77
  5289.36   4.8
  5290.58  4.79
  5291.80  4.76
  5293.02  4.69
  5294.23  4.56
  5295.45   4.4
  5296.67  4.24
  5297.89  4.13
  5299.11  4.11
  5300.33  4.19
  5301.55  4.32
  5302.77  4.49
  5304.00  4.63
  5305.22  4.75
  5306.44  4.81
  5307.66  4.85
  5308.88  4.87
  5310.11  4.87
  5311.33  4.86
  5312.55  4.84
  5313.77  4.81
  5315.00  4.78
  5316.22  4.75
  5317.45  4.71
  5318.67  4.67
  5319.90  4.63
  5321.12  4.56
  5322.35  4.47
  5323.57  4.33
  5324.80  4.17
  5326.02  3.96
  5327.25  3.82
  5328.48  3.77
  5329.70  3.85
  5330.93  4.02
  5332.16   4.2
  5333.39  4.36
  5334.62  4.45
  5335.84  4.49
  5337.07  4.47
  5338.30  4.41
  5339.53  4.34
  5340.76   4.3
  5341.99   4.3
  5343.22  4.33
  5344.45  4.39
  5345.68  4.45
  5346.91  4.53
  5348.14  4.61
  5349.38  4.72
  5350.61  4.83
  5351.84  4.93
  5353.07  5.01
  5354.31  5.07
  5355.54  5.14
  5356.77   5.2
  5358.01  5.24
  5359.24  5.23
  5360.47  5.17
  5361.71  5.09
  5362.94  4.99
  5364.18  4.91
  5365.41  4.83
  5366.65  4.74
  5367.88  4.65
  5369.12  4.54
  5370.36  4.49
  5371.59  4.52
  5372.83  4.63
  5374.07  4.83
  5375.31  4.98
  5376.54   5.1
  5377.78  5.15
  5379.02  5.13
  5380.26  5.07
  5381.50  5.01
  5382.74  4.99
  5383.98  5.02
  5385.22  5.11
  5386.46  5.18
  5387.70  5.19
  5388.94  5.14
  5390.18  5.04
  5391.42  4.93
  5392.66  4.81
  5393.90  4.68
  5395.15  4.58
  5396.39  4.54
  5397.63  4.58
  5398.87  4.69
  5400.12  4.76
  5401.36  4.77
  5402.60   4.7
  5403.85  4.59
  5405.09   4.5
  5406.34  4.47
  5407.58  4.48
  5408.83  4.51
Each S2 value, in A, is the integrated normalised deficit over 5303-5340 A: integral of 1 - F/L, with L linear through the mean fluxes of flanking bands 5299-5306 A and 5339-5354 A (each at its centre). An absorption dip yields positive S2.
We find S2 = 0.1 A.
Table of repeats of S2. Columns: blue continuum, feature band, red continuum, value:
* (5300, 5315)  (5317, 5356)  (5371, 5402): 2.7 A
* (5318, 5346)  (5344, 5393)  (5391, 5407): -4.6 A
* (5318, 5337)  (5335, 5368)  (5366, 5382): -1.4 A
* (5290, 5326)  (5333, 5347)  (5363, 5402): 0.9 A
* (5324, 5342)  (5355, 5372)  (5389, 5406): -1.8 A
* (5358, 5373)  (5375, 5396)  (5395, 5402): -1.2 A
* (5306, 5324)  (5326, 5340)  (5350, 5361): 2.0 A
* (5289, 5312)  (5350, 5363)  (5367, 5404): -0.9 A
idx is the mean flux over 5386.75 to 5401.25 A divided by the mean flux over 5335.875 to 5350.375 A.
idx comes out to 1.08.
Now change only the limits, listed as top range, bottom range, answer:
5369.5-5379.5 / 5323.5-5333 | 1.21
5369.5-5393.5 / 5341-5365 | 1.02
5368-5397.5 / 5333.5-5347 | 1.11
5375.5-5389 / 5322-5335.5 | 1.23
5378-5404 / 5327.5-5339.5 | 1.16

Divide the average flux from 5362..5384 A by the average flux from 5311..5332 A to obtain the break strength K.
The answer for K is 1.11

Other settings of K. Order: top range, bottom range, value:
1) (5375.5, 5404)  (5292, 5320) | 1.07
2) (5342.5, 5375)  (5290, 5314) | 1.05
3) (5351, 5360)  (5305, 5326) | 1.10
